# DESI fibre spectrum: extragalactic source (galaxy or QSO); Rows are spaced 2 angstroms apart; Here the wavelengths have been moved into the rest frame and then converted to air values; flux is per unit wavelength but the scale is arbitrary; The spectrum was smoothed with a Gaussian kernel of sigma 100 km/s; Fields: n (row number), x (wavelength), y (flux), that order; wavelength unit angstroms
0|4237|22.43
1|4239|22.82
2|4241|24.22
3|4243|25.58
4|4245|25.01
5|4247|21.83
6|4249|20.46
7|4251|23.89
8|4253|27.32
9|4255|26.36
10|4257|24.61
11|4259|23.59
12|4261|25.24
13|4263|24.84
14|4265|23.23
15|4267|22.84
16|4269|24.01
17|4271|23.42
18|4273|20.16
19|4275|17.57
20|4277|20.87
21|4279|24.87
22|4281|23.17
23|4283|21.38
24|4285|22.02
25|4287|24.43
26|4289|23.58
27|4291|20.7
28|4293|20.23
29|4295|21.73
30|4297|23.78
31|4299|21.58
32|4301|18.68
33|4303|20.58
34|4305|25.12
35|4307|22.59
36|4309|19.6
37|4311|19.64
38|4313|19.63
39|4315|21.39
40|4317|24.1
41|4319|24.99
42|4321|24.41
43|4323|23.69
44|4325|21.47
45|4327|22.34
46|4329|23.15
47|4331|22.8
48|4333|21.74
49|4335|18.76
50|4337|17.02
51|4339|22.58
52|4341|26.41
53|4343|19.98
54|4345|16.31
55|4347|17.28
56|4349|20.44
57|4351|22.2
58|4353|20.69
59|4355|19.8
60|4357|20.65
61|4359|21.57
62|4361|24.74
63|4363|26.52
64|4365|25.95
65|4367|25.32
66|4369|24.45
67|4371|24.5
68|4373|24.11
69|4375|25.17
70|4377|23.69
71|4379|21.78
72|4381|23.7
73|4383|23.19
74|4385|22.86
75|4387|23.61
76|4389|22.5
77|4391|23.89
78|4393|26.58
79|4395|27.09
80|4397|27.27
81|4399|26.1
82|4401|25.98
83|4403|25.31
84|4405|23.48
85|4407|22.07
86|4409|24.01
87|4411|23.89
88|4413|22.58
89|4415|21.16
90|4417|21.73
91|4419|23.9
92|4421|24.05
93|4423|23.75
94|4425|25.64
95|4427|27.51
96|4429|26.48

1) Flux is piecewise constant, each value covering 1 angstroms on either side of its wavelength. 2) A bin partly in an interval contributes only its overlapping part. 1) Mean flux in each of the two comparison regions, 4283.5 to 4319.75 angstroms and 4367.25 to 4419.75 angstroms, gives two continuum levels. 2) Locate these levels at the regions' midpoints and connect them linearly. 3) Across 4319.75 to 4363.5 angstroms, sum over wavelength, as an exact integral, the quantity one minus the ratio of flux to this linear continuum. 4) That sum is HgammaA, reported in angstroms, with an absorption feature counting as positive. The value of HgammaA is 2.46 angstroms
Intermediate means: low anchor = 21.9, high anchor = 24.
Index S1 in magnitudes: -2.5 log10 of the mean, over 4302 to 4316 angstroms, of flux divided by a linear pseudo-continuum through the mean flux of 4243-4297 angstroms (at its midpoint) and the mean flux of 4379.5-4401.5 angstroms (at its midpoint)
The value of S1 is 0.11 mag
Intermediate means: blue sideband 23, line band 21.2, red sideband 24.7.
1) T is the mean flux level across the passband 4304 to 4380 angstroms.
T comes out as 22.3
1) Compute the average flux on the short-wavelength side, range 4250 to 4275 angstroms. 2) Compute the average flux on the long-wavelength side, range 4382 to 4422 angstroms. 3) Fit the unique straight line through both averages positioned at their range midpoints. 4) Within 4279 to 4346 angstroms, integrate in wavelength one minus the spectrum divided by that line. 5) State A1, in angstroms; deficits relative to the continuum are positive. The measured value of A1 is 5.8 angstroms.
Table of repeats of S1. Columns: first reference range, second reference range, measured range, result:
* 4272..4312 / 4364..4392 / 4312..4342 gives 0.01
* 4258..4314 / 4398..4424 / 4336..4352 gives 0.13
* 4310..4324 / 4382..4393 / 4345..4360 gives 0.15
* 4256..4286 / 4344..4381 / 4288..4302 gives 0.06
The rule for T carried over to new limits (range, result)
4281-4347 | 21.7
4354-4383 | 23.7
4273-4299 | 21.9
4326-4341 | 21.5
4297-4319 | 21.6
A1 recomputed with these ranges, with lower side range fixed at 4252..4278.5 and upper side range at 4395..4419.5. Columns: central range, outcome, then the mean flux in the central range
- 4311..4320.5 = 0.5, 22.3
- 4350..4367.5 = 0.6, 23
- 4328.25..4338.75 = 1.3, 20.8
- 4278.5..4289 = 0.2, 23.1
